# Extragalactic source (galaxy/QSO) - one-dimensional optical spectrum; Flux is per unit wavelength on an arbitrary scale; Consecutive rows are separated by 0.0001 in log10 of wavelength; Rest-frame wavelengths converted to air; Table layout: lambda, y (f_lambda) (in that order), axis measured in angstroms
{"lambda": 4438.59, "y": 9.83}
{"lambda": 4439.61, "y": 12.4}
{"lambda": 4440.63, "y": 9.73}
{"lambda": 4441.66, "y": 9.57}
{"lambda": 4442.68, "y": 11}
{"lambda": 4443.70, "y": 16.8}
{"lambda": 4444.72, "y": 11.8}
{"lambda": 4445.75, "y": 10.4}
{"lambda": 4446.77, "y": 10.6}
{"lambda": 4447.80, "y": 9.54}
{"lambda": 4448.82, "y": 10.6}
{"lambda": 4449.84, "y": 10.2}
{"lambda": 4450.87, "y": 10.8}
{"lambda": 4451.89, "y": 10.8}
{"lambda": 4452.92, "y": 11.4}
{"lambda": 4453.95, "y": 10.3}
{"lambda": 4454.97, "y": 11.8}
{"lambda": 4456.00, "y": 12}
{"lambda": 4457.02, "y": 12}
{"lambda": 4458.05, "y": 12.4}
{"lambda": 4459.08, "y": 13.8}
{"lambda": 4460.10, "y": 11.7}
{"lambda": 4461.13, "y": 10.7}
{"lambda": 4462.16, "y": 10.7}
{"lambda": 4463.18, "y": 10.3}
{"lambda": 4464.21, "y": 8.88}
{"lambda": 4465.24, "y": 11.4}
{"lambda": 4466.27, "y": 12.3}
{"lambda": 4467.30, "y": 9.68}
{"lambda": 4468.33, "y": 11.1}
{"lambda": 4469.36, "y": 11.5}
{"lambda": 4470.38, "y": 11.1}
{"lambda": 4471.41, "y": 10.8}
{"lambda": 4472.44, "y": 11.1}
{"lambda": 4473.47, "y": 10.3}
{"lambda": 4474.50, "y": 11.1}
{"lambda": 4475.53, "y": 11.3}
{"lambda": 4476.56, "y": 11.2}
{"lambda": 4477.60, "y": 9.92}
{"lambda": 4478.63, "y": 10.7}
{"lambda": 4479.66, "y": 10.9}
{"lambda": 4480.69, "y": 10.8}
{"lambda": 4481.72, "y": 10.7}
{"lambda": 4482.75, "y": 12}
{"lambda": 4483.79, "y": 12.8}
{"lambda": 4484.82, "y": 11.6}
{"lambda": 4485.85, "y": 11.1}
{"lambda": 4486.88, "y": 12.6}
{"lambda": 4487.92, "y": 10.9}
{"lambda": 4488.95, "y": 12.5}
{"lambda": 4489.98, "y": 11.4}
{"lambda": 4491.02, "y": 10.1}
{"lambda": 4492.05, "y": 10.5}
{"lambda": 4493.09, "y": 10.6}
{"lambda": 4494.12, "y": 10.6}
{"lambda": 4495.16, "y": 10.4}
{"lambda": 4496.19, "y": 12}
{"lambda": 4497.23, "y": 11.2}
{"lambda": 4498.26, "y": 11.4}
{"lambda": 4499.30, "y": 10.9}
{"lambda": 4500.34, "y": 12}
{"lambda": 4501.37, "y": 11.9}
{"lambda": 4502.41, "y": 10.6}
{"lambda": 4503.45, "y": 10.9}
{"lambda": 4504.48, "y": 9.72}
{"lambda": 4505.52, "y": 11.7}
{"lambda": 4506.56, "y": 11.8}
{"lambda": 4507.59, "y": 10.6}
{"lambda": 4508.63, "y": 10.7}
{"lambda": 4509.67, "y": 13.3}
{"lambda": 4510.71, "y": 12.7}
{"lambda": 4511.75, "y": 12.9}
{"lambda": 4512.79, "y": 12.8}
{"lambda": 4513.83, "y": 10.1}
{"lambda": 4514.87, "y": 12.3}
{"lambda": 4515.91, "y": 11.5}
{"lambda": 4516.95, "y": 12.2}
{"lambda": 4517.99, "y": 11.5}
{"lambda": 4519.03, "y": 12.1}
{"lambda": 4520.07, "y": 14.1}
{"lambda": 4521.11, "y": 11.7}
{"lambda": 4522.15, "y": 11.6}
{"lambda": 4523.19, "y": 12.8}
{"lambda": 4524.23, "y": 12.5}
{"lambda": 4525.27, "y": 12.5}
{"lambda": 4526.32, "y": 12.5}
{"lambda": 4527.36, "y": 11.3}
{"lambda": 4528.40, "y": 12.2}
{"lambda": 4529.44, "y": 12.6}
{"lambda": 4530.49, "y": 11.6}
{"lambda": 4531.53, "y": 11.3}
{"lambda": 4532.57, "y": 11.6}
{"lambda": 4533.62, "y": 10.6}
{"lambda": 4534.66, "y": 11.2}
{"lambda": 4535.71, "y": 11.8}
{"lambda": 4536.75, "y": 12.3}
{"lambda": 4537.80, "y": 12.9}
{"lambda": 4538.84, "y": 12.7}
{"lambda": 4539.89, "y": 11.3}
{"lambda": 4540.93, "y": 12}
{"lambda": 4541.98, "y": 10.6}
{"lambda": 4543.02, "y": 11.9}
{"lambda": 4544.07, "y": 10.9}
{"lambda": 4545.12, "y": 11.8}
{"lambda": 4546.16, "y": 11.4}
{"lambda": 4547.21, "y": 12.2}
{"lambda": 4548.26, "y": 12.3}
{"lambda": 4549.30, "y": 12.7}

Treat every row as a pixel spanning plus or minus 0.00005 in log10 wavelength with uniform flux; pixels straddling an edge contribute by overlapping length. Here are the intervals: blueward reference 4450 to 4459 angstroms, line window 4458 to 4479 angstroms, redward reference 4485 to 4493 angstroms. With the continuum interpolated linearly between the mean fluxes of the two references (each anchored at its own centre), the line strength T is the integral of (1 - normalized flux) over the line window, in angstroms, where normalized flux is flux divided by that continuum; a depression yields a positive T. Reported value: 0.7 angstroms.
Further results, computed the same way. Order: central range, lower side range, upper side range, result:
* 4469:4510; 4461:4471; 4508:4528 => 0.8 angstroms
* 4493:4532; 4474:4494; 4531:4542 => -0.9 angstroms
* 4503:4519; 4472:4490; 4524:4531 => 0.2 angstroms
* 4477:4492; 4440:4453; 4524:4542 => 0.2 angstroms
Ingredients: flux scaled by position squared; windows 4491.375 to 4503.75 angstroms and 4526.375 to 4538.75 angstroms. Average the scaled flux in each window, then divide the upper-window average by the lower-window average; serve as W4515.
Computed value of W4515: 1.09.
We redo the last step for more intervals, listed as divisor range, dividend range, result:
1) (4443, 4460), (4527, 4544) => 1.05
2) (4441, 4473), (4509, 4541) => 1.11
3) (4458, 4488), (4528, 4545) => 1.08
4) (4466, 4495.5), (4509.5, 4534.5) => 1.11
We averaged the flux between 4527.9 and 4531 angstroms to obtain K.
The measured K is 12.1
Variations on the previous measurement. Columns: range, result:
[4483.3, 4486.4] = 11.9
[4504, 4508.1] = 11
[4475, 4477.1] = 11.2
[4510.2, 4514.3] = 12.1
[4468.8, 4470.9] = 11.3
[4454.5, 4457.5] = 11.9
